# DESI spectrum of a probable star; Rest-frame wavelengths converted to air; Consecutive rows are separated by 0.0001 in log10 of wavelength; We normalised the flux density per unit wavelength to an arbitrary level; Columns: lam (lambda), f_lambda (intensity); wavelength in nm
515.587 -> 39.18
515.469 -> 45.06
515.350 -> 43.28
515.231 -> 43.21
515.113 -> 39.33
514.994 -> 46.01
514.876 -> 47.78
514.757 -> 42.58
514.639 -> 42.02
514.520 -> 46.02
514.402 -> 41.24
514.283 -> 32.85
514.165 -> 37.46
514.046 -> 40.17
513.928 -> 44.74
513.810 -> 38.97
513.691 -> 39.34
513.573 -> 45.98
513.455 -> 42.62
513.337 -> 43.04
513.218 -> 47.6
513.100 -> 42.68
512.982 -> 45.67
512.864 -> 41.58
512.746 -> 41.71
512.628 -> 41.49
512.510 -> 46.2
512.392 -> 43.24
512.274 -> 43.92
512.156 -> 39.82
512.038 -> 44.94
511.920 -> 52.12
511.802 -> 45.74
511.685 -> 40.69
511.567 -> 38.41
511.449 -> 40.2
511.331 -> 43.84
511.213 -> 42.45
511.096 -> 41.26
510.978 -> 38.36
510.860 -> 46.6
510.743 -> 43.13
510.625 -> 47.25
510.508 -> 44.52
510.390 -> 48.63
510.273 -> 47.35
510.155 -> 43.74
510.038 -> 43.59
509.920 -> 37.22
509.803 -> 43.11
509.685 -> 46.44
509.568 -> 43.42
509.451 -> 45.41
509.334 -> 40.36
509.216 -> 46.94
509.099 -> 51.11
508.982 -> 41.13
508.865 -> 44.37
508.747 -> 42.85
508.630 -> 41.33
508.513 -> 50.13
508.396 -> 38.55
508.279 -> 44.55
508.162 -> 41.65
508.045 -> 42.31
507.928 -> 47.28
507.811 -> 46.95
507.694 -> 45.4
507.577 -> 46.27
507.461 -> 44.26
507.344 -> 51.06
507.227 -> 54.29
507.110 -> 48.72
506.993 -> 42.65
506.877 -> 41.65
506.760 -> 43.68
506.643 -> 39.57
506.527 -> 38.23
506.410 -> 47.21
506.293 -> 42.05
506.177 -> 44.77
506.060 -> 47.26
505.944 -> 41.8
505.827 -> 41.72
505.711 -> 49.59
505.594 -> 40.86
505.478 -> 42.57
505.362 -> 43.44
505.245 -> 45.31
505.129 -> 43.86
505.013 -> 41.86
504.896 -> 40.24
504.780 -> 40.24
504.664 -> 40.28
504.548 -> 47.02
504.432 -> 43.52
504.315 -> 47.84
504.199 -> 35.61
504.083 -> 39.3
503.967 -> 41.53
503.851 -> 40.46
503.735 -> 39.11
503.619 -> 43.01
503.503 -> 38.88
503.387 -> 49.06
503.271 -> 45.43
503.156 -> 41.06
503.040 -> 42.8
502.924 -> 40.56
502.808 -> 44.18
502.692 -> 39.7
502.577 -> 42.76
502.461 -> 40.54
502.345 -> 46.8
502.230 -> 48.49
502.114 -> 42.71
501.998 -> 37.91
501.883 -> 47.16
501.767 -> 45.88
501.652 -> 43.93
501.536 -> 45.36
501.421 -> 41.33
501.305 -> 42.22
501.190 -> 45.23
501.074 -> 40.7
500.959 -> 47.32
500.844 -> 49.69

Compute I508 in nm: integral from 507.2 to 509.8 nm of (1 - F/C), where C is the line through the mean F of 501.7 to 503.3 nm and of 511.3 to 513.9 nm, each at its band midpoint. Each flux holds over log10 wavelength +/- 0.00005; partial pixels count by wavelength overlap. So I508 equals -0.11 nm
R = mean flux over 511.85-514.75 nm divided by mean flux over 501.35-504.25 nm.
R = 1.00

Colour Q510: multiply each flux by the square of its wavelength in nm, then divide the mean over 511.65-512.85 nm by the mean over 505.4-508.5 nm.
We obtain 1.01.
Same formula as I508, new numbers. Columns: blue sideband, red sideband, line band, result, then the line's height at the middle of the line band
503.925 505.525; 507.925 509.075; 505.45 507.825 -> -0.10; 42.9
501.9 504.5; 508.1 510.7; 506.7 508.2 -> -0.08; 43.7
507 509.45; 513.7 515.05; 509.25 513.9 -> -0.01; 43.4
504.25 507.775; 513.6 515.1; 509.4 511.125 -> -0.05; 42.9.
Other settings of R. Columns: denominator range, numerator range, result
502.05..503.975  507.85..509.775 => 1.03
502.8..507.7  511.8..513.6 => 1.02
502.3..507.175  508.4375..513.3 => 1.03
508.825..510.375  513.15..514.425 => 0.93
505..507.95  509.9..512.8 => 0.97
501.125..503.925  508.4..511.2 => 1.02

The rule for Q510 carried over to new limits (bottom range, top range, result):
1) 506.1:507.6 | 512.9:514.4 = 0.95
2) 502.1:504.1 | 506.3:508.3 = 1.07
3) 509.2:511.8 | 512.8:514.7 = 0.98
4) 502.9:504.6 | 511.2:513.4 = 1.06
